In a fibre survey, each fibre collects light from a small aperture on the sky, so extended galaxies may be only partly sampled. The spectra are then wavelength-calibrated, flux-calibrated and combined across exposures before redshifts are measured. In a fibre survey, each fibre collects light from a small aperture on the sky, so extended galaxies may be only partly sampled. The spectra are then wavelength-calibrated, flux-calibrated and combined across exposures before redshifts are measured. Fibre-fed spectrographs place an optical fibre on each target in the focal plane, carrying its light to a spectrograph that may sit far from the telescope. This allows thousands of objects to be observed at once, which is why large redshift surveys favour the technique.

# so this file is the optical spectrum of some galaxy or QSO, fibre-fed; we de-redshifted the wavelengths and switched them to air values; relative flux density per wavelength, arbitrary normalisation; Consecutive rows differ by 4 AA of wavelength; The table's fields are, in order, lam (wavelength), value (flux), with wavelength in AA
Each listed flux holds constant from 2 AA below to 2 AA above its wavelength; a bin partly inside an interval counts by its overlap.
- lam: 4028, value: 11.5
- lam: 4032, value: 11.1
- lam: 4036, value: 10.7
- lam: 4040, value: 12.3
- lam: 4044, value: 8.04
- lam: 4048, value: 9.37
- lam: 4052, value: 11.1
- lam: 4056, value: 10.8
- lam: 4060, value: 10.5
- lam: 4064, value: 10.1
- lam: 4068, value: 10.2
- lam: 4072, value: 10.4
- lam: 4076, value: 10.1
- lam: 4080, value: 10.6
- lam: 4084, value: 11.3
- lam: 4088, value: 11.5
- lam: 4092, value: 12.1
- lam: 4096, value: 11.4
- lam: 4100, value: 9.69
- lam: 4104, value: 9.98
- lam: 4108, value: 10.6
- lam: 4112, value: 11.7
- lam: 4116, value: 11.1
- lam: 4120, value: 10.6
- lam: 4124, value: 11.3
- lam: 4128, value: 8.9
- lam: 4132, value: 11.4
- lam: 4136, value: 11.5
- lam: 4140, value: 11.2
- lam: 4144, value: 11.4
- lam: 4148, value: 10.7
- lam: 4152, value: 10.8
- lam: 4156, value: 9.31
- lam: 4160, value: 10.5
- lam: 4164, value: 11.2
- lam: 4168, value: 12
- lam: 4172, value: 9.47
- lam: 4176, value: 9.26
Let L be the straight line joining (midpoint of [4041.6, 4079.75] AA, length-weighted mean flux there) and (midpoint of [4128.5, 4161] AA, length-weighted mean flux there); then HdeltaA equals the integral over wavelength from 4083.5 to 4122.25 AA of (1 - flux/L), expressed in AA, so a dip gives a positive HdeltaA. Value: -2.0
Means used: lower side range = 10.1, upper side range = 10.8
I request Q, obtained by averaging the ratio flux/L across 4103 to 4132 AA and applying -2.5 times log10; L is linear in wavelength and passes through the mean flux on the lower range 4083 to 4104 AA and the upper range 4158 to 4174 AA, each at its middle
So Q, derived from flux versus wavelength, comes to 0.03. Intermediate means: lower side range 11.1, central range 10.7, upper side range 10.8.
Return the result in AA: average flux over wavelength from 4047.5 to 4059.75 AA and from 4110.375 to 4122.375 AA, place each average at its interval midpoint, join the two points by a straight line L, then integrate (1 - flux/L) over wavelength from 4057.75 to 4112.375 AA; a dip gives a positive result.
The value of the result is 0.7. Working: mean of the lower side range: 10.6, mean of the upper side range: 11.1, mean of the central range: 10.7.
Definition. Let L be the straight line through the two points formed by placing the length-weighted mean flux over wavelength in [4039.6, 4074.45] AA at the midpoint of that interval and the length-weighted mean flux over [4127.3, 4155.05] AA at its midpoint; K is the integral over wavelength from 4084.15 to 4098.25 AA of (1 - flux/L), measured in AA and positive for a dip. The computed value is -1.5 AA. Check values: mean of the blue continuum 10.2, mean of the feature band 11.6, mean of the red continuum 10.9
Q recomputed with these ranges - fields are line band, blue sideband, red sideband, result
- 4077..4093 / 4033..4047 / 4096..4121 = -0.07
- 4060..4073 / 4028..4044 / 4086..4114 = 0.07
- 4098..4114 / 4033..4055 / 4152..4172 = 0.00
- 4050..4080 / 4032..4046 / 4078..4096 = 0.05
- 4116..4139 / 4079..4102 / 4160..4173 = 0.02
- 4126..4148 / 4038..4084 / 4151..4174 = -0.04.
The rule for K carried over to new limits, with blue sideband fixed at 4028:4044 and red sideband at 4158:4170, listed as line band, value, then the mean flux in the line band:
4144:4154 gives 0.29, 10.9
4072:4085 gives 0.56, 10.6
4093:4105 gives 0.61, 10.5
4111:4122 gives 0.05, 11.1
